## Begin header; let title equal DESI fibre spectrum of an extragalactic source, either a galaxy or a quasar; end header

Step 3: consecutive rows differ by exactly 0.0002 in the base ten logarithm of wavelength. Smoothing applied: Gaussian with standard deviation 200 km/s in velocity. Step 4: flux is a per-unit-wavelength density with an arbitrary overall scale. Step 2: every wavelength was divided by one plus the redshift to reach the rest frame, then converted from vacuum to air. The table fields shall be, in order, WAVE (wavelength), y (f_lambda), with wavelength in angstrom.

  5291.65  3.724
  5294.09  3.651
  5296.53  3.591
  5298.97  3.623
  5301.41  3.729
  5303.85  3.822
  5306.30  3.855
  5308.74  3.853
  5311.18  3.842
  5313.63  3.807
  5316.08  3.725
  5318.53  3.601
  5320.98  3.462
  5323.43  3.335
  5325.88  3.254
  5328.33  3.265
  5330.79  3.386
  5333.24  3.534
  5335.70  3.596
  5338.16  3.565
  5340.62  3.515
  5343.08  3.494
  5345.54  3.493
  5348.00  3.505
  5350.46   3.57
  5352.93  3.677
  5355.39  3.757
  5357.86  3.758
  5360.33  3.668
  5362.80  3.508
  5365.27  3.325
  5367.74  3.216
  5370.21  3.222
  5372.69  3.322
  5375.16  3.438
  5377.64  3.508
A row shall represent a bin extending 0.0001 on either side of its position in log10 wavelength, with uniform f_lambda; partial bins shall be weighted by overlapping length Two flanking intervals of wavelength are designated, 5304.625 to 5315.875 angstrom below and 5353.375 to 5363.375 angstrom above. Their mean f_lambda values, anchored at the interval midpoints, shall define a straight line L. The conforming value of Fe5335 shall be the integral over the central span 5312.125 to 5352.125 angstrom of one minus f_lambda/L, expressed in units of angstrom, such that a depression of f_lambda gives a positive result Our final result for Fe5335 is 2.67 angstrom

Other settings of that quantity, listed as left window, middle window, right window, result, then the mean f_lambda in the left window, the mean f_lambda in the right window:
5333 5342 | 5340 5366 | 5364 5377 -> -1.0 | 3.55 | 3.31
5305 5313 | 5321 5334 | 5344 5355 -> 1.3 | 3.85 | 3.58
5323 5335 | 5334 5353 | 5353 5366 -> -0.3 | 3.37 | 3.62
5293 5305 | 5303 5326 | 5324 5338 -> -0.8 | 3.68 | 3.42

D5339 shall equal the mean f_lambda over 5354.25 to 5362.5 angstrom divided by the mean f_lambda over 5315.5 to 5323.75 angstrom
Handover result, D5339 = 1.05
